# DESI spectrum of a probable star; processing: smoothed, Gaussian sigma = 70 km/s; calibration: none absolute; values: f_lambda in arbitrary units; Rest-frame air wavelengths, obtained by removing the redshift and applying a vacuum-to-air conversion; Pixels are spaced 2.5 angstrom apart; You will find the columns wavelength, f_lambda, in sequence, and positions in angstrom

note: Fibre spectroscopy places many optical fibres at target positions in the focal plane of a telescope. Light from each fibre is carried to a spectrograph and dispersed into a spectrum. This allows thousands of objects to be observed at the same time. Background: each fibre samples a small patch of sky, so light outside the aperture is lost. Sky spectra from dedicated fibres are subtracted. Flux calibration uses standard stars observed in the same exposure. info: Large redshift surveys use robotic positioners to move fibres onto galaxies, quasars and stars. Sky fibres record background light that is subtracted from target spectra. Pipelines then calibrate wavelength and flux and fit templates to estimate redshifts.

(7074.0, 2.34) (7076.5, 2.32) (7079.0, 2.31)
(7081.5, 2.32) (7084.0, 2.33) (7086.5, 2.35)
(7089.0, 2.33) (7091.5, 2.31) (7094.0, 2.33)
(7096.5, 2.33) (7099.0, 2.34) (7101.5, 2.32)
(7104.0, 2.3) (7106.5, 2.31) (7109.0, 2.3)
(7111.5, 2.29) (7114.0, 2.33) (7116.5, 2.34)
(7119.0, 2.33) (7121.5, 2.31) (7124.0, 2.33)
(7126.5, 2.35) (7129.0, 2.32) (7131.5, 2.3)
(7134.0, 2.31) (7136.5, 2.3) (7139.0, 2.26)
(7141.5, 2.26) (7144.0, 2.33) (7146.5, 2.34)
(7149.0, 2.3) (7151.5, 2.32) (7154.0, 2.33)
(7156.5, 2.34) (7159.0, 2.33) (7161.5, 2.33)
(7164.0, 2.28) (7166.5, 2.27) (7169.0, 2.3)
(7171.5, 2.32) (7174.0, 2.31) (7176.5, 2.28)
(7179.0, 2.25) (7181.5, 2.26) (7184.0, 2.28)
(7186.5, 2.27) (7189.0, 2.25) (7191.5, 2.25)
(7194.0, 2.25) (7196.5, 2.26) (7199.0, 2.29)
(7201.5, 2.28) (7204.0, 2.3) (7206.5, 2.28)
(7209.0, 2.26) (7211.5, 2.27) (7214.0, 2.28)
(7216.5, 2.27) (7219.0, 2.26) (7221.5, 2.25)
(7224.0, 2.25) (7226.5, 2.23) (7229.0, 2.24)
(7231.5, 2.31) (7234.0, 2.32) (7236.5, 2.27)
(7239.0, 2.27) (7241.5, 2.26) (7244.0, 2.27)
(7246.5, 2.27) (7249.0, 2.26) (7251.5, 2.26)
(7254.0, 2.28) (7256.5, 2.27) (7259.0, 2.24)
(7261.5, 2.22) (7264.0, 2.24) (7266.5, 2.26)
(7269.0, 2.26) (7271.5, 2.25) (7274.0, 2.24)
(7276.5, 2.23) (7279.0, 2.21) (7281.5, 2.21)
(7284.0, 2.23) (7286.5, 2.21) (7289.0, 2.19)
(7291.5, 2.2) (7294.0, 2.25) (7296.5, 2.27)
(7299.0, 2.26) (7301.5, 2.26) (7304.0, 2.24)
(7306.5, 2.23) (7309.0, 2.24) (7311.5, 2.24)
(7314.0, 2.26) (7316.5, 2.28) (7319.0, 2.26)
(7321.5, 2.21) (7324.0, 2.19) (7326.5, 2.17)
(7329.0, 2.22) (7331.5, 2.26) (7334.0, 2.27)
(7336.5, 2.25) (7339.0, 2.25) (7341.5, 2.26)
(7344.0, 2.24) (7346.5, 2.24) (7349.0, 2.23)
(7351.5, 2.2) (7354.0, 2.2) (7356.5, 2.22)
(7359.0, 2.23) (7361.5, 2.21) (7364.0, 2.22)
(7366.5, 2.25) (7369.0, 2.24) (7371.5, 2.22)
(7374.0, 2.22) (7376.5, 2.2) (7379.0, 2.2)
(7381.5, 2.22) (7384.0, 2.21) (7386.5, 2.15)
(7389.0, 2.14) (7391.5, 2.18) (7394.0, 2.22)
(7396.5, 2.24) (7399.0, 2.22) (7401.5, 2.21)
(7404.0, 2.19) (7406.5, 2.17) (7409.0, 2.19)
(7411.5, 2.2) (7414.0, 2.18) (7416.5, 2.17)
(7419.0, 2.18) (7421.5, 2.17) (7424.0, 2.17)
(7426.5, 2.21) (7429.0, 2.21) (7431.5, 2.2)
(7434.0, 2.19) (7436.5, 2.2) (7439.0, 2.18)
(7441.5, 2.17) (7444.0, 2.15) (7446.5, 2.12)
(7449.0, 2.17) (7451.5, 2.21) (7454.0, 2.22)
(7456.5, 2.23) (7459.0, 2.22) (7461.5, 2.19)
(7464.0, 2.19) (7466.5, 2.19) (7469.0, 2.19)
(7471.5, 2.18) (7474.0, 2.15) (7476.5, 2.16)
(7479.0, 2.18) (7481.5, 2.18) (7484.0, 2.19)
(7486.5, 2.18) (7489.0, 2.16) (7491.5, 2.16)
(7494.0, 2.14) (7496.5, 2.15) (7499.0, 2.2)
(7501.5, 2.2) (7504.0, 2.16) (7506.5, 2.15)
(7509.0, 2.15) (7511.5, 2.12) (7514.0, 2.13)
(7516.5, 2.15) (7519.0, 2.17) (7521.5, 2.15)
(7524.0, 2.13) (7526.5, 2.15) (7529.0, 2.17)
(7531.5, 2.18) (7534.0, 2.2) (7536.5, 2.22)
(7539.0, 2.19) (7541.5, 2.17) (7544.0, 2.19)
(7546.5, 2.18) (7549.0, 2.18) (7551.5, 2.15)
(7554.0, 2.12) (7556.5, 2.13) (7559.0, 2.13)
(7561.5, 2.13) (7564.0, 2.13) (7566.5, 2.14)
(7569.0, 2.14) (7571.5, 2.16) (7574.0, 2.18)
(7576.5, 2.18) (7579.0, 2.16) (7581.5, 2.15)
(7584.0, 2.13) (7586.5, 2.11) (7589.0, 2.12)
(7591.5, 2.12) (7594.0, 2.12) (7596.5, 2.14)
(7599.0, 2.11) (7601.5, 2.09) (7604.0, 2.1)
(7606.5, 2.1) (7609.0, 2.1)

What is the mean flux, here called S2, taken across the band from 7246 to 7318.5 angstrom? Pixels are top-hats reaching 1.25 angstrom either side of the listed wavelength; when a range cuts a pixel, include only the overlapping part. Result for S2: 2.24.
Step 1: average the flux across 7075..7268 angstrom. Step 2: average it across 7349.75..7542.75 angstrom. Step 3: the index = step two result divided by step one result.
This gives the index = 0.95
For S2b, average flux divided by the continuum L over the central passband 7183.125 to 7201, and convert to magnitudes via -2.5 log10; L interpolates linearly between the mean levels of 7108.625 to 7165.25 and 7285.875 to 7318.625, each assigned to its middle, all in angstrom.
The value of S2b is 0.012 mag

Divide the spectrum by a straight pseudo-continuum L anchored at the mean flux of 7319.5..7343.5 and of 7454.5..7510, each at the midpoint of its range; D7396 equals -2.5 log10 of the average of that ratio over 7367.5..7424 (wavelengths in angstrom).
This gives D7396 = 0.01 mag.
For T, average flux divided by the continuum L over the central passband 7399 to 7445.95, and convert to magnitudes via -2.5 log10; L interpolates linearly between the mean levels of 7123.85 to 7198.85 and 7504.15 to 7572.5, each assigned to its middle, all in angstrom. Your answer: 0.01 mag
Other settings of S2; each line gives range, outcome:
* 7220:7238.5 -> 2.27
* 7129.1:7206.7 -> 2.29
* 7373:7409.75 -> 2.2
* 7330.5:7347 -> 2.25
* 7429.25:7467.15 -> 2.19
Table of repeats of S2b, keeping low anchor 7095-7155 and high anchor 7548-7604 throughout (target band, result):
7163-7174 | 0.001 mag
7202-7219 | 0.002 mag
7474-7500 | 0.001 mag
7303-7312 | 0.003 mag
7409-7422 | 0.009 mag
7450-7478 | -0.006 mag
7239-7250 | 0.001 mag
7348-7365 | 0.004 mag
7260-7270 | 0.007 mag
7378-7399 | 0.007 mag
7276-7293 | 0.020 mag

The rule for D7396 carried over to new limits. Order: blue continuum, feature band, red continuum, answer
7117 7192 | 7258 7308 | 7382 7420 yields 0.00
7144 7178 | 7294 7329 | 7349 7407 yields 0.00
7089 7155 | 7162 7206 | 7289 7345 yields 0.01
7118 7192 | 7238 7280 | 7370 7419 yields 0.00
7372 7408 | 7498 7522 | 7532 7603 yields 0.00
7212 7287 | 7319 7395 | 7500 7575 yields 0.00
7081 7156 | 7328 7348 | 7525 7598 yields -0.01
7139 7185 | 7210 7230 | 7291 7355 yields 0.01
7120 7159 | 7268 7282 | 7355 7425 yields 0.01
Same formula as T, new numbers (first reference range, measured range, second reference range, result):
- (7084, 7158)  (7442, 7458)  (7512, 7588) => 0.01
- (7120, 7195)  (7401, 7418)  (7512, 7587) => 0.01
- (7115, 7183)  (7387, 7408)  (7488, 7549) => 0.01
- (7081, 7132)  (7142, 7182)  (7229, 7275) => 0.00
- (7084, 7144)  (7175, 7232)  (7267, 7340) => 0.01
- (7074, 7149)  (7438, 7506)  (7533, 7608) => 0.00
